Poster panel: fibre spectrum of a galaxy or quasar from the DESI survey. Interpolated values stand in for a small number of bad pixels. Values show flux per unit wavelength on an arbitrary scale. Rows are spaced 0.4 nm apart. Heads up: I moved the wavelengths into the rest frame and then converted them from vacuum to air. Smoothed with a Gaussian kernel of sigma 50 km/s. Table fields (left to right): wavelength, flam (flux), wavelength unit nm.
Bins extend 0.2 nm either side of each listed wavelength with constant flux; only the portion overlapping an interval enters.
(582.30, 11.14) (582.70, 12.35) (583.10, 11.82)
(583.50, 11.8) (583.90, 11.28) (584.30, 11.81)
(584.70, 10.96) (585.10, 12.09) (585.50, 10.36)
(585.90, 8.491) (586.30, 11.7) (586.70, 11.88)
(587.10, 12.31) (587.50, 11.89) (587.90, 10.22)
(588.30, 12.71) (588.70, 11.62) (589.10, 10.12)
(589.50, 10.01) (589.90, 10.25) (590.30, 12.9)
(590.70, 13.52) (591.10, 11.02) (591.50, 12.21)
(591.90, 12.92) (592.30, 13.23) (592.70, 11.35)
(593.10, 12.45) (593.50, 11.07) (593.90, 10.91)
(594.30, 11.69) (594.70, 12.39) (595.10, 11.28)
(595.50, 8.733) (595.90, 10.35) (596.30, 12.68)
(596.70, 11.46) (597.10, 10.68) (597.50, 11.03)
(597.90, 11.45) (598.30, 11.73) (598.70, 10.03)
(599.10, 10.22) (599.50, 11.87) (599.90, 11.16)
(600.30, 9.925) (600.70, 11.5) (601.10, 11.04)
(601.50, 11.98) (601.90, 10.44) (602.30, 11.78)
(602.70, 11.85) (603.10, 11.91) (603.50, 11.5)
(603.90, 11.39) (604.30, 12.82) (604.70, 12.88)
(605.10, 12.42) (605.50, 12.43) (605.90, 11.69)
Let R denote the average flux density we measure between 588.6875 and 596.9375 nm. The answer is 11.5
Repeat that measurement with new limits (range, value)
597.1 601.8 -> 11.1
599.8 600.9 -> 10.8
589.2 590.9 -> 11.6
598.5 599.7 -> 10.7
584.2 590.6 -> 11.2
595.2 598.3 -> 11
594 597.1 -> 11.2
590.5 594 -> 12.1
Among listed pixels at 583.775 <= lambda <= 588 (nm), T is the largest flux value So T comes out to 12.31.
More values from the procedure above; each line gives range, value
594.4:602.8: 12.68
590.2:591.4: 13.52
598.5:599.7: 11.87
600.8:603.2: 11.98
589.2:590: 10.25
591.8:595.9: 13.23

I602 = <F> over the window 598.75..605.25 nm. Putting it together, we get 11.5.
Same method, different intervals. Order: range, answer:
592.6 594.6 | 11.5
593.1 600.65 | 11.1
